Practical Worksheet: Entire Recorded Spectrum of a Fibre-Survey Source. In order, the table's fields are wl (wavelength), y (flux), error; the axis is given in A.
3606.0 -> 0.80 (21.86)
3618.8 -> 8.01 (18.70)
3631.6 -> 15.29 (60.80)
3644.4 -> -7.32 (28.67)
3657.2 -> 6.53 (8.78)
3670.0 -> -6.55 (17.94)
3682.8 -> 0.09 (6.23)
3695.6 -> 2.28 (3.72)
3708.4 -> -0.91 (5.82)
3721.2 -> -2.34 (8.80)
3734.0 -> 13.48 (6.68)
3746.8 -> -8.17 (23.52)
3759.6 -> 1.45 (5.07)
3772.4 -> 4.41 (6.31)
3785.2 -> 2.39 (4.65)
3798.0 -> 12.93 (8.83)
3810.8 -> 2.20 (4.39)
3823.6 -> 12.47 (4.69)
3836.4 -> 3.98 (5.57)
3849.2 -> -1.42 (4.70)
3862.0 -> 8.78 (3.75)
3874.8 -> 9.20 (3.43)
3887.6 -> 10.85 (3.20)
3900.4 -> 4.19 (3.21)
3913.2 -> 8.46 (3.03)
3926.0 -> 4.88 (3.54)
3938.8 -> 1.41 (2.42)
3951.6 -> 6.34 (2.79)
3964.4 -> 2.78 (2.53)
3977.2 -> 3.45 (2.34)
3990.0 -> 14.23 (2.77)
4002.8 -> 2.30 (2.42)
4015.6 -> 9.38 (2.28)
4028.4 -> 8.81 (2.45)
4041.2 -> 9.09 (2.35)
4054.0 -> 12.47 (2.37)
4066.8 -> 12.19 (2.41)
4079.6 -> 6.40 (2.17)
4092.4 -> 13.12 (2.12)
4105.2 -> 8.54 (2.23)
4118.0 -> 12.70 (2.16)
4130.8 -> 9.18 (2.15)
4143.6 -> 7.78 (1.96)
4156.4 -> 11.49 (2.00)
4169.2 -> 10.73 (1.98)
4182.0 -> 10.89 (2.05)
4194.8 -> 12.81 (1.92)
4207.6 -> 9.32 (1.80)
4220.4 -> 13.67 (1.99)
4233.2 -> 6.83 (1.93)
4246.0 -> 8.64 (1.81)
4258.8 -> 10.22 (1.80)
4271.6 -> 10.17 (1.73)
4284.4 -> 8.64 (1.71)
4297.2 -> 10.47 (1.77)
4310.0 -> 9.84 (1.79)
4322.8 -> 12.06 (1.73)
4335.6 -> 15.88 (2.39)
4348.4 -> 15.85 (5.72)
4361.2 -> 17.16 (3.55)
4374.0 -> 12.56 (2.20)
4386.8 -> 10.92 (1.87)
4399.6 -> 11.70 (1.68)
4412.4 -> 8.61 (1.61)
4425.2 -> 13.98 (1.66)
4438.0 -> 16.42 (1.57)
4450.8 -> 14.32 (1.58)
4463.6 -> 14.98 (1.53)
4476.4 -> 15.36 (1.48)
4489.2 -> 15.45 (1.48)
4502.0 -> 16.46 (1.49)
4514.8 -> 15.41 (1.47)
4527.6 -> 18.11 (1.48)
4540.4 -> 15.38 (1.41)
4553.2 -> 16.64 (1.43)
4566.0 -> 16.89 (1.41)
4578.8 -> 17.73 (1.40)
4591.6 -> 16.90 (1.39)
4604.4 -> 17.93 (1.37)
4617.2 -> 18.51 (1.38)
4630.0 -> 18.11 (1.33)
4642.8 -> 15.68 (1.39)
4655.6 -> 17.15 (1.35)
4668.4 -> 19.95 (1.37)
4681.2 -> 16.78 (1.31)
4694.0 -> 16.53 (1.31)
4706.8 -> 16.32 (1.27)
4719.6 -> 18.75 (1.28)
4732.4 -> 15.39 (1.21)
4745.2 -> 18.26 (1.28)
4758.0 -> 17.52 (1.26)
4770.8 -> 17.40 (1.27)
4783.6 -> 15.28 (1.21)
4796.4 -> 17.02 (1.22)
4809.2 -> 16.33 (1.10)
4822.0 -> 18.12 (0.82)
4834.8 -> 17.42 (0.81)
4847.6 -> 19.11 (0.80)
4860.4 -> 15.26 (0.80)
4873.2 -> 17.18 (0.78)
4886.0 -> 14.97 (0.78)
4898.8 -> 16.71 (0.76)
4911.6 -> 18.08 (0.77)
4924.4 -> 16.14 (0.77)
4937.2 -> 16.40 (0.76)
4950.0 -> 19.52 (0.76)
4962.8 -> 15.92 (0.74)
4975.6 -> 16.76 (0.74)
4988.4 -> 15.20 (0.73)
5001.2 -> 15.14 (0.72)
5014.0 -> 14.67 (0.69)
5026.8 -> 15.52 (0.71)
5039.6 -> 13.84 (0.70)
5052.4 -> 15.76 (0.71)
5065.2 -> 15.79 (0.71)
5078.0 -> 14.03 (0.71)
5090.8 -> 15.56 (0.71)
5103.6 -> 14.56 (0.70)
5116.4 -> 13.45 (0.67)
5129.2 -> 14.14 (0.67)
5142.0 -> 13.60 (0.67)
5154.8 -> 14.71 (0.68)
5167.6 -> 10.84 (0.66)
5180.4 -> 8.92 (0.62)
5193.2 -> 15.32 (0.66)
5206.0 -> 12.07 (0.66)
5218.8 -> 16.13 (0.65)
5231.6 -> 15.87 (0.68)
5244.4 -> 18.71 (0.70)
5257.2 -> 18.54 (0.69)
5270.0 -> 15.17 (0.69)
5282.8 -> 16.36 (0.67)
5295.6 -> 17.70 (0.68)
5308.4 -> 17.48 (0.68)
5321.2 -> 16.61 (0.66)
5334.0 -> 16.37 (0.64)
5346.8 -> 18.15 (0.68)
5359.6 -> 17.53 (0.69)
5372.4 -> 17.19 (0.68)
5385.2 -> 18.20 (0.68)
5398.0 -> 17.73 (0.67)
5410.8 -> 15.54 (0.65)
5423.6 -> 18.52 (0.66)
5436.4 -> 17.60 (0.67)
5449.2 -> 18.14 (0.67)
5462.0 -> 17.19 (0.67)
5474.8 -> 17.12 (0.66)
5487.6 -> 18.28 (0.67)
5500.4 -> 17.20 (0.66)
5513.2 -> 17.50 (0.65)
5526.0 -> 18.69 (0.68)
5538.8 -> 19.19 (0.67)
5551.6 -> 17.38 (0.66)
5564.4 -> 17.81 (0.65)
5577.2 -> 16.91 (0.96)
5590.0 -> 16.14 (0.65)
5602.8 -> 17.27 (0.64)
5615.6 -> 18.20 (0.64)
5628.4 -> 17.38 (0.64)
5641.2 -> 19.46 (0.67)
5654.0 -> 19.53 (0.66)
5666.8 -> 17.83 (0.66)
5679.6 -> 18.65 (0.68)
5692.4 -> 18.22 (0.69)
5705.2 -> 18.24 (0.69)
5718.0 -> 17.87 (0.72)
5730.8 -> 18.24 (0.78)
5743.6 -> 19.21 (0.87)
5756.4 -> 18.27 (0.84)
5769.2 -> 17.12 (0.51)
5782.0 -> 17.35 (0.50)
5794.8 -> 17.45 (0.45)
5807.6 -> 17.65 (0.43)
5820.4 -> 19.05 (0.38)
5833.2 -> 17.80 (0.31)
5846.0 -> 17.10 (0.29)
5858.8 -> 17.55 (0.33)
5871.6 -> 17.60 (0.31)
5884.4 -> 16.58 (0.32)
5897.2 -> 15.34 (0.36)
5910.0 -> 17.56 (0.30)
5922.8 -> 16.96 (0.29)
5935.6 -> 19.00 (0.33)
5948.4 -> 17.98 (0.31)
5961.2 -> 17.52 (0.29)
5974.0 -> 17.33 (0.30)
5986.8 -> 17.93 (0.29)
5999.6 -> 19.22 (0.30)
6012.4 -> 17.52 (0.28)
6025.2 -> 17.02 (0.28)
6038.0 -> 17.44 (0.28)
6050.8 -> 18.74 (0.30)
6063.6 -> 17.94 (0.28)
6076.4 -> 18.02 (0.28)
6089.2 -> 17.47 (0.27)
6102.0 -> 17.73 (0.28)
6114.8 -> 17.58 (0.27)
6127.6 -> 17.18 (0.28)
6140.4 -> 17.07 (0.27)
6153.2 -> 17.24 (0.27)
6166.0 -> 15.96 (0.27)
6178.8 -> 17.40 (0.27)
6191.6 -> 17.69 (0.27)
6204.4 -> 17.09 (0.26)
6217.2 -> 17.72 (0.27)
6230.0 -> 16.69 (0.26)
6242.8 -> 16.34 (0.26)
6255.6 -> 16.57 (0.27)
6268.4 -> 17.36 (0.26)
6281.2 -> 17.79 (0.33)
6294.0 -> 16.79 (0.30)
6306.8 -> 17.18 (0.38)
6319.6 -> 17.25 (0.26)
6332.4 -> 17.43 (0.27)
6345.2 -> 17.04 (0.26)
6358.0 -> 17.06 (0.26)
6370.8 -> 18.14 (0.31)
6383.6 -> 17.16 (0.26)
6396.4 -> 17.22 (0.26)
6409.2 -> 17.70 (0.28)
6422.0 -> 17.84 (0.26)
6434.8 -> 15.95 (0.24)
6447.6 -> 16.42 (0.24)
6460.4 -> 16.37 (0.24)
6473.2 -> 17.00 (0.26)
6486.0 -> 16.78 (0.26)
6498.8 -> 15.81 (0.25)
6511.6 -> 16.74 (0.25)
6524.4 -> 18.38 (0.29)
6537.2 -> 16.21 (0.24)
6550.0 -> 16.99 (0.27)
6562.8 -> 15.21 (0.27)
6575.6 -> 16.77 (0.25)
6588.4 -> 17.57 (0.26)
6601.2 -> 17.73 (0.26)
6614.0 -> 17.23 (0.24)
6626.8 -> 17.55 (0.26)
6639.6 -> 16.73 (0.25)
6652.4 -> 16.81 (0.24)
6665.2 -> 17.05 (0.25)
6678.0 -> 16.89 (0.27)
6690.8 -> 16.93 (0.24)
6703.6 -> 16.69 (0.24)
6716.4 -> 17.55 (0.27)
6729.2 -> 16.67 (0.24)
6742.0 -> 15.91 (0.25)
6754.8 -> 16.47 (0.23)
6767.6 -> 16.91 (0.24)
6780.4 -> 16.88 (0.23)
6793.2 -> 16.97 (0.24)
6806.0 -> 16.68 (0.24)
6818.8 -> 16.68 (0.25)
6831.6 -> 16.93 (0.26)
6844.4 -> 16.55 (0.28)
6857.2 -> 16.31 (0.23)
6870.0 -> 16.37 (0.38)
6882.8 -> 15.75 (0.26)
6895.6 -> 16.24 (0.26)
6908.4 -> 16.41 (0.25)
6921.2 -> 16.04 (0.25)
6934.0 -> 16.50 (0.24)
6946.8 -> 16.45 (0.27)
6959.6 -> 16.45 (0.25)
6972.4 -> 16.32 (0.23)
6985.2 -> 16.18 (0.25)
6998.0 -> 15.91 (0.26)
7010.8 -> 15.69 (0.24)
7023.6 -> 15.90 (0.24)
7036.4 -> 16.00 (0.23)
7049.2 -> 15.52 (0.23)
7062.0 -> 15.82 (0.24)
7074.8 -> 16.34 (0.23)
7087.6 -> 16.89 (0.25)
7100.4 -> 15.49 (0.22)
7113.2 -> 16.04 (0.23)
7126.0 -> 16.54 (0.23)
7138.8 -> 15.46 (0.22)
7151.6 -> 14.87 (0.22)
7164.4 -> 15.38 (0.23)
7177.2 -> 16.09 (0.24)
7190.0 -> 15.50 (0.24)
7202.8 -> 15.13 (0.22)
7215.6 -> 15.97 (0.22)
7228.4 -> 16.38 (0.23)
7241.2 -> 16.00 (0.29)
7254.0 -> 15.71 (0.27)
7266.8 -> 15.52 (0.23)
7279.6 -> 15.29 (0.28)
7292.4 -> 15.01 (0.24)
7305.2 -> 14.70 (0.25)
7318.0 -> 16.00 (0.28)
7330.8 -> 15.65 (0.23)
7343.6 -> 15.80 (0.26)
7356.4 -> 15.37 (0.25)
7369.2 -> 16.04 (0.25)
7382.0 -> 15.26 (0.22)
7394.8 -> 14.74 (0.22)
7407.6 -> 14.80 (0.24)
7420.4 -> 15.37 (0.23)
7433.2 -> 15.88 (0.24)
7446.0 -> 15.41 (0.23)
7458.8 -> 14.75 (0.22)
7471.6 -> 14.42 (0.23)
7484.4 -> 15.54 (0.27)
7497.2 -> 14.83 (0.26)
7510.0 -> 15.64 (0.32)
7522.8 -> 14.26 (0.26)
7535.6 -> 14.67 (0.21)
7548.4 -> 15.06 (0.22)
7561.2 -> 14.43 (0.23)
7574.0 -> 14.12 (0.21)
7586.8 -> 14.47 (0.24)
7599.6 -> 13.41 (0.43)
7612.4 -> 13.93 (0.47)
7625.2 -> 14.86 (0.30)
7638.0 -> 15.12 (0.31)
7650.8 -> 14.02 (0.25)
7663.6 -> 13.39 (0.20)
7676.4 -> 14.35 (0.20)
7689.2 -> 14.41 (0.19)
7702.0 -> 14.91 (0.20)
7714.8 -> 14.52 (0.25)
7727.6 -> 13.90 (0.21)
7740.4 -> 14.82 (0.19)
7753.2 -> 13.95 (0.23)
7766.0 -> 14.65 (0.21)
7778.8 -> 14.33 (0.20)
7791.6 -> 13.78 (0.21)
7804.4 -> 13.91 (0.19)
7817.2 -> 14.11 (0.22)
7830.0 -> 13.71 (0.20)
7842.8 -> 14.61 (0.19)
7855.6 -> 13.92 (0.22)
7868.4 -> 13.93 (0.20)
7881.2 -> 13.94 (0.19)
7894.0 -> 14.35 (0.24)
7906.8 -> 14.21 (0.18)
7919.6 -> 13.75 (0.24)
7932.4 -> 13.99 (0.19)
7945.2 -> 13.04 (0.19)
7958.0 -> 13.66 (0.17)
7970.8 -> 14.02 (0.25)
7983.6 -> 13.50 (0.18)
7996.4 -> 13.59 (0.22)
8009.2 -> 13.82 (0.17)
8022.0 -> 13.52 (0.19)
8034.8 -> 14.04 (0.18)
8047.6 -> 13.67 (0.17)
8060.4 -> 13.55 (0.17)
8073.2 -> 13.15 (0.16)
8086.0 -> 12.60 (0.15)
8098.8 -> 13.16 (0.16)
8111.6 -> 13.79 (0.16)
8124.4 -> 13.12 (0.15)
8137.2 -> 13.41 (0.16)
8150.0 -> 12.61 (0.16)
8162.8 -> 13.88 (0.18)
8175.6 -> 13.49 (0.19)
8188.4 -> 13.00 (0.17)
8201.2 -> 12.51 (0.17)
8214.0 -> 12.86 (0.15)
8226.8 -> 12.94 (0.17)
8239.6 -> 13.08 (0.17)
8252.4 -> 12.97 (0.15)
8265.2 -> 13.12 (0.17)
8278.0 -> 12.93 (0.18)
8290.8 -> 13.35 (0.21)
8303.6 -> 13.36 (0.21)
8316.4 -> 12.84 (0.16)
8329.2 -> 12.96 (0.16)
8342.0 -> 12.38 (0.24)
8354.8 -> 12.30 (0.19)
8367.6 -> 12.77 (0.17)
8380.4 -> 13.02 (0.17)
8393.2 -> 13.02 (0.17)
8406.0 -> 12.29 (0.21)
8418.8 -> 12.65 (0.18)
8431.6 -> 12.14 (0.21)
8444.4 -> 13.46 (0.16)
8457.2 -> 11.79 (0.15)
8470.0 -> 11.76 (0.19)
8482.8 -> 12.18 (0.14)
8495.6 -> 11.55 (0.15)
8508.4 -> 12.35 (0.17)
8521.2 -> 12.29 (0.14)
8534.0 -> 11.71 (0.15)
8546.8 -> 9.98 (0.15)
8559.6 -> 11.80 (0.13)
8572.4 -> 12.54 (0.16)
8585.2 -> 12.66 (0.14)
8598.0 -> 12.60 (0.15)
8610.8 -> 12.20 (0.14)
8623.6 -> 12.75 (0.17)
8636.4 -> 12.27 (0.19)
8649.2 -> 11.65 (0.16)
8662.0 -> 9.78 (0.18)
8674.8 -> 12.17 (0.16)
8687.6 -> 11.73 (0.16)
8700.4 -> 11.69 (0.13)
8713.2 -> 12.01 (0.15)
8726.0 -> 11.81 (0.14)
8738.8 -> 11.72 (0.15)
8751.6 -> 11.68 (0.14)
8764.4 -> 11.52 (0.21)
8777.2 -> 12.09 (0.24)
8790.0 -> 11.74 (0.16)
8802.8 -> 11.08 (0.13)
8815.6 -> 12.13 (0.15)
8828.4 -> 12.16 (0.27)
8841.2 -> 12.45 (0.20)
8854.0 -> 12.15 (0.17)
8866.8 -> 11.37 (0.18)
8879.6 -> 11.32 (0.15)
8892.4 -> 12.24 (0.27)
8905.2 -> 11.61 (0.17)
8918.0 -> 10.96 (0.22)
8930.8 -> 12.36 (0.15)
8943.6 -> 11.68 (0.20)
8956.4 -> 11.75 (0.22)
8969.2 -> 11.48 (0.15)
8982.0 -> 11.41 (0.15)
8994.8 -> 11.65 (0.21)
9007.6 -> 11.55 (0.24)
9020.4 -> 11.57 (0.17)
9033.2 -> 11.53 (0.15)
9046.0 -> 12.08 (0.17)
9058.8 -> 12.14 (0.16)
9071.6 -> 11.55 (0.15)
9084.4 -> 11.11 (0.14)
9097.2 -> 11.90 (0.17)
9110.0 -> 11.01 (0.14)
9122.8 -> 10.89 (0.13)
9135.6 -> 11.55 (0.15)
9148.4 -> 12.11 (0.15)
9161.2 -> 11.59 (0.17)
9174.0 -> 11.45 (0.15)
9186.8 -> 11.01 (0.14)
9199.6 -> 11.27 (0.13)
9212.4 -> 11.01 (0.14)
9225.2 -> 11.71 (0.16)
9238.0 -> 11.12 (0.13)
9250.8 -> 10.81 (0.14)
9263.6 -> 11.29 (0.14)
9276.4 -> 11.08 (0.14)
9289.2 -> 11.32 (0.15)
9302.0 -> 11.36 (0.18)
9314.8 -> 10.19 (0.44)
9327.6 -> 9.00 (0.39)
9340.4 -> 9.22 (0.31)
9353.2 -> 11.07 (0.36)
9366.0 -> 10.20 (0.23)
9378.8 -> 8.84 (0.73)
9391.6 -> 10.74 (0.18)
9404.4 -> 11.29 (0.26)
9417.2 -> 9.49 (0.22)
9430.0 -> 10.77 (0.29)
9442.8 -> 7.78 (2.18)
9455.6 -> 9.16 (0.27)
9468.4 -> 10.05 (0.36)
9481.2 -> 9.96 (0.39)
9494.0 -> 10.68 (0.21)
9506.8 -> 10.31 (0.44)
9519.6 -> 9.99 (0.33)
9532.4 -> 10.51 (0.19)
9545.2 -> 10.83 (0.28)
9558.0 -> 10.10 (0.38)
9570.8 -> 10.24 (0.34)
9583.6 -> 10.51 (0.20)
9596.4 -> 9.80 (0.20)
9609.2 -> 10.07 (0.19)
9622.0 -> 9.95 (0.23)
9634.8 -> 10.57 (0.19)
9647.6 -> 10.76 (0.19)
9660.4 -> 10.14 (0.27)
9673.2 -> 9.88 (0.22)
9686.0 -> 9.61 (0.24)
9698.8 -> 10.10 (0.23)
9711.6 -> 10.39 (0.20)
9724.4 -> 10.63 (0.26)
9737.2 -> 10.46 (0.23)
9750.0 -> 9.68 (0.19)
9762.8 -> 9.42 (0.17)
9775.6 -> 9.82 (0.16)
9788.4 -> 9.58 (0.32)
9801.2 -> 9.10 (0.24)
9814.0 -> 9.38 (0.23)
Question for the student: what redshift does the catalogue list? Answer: 0.00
